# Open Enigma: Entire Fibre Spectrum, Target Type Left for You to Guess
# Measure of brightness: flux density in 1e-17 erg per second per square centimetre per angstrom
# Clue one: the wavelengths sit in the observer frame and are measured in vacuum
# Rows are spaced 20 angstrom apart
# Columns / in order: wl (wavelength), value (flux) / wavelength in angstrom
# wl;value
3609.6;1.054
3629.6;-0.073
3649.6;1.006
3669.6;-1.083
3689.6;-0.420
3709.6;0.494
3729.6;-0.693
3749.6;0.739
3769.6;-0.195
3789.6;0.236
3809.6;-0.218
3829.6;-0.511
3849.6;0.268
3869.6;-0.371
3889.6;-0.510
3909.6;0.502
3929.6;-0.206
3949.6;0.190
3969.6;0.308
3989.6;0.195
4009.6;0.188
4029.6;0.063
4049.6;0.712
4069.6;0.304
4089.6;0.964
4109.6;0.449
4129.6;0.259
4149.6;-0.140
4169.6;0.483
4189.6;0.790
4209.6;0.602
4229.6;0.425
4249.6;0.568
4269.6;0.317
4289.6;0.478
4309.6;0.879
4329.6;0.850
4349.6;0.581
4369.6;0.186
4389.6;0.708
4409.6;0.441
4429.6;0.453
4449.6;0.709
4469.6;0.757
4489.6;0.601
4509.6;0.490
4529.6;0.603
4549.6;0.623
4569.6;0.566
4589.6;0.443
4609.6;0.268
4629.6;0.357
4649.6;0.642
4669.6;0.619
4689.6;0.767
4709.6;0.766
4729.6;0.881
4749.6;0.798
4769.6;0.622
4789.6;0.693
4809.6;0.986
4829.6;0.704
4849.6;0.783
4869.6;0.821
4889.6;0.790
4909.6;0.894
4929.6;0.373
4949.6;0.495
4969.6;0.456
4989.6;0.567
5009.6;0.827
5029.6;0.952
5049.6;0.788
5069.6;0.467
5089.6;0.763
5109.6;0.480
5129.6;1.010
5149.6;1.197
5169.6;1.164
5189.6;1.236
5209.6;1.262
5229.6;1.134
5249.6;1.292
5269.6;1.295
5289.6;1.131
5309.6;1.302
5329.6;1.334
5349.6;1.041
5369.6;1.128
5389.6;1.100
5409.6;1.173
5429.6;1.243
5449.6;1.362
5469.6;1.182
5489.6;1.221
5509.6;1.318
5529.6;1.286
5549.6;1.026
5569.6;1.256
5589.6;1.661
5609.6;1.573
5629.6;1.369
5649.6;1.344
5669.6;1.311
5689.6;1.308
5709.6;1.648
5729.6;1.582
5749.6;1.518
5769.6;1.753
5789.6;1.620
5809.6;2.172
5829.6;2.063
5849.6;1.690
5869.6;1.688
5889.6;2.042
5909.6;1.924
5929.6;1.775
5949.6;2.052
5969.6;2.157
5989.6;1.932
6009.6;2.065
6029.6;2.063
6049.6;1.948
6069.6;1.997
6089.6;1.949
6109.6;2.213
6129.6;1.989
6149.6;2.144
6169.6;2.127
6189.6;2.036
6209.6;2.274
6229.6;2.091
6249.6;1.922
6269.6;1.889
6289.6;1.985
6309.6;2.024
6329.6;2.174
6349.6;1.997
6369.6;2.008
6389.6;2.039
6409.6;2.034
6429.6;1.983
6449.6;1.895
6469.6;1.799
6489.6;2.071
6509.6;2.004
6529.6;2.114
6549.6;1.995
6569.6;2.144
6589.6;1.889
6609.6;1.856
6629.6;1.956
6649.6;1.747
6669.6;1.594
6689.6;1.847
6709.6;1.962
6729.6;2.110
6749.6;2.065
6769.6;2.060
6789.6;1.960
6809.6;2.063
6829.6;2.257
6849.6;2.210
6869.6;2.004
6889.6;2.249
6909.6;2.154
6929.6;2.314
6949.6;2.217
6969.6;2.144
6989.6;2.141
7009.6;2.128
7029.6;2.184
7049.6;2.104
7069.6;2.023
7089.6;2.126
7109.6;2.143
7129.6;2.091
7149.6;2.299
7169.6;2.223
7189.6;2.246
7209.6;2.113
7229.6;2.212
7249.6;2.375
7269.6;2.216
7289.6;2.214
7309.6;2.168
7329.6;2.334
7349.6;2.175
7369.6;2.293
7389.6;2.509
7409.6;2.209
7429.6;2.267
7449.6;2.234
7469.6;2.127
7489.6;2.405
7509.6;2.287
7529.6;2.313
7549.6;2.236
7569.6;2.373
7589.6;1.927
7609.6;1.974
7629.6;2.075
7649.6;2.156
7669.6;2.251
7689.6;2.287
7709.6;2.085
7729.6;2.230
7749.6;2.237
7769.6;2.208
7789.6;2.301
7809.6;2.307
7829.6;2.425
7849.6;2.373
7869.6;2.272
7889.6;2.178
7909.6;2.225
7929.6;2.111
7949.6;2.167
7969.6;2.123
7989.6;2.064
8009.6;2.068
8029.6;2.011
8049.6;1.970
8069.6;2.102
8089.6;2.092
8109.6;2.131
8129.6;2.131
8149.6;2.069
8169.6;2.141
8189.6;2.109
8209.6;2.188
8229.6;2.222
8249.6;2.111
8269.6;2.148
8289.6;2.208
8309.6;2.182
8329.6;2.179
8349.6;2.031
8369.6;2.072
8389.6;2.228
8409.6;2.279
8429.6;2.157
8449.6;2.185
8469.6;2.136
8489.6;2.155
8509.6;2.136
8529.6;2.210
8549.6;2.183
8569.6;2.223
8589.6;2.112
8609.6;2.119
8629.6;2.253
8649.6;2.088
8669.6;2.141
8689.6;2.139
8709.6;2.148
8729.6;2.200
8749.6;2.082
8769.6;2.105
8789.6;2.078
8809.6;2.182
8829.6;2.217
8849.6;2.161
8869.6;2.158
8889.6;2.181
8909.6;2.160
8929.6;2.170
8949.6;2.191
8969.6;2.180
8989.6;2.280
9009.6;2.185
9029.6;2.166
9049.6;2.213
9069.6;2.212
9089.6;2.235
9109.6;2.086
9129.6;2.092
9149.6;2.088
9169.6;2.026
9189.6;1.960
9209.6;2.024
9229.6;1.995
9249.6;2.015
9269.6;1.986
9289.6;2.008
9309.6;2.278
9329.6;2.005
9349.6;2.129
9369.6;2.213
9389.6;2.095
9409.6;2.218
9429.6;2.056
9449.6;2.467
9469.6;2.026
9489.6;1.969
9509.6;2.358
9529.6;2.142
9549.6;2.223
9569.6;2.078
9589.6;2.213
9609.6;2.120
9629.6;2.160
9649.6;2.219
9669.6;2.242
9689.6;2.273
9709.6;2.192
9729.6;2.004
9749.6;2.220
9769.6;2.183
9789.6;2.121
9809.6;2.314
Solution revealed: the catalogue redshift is 0.288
